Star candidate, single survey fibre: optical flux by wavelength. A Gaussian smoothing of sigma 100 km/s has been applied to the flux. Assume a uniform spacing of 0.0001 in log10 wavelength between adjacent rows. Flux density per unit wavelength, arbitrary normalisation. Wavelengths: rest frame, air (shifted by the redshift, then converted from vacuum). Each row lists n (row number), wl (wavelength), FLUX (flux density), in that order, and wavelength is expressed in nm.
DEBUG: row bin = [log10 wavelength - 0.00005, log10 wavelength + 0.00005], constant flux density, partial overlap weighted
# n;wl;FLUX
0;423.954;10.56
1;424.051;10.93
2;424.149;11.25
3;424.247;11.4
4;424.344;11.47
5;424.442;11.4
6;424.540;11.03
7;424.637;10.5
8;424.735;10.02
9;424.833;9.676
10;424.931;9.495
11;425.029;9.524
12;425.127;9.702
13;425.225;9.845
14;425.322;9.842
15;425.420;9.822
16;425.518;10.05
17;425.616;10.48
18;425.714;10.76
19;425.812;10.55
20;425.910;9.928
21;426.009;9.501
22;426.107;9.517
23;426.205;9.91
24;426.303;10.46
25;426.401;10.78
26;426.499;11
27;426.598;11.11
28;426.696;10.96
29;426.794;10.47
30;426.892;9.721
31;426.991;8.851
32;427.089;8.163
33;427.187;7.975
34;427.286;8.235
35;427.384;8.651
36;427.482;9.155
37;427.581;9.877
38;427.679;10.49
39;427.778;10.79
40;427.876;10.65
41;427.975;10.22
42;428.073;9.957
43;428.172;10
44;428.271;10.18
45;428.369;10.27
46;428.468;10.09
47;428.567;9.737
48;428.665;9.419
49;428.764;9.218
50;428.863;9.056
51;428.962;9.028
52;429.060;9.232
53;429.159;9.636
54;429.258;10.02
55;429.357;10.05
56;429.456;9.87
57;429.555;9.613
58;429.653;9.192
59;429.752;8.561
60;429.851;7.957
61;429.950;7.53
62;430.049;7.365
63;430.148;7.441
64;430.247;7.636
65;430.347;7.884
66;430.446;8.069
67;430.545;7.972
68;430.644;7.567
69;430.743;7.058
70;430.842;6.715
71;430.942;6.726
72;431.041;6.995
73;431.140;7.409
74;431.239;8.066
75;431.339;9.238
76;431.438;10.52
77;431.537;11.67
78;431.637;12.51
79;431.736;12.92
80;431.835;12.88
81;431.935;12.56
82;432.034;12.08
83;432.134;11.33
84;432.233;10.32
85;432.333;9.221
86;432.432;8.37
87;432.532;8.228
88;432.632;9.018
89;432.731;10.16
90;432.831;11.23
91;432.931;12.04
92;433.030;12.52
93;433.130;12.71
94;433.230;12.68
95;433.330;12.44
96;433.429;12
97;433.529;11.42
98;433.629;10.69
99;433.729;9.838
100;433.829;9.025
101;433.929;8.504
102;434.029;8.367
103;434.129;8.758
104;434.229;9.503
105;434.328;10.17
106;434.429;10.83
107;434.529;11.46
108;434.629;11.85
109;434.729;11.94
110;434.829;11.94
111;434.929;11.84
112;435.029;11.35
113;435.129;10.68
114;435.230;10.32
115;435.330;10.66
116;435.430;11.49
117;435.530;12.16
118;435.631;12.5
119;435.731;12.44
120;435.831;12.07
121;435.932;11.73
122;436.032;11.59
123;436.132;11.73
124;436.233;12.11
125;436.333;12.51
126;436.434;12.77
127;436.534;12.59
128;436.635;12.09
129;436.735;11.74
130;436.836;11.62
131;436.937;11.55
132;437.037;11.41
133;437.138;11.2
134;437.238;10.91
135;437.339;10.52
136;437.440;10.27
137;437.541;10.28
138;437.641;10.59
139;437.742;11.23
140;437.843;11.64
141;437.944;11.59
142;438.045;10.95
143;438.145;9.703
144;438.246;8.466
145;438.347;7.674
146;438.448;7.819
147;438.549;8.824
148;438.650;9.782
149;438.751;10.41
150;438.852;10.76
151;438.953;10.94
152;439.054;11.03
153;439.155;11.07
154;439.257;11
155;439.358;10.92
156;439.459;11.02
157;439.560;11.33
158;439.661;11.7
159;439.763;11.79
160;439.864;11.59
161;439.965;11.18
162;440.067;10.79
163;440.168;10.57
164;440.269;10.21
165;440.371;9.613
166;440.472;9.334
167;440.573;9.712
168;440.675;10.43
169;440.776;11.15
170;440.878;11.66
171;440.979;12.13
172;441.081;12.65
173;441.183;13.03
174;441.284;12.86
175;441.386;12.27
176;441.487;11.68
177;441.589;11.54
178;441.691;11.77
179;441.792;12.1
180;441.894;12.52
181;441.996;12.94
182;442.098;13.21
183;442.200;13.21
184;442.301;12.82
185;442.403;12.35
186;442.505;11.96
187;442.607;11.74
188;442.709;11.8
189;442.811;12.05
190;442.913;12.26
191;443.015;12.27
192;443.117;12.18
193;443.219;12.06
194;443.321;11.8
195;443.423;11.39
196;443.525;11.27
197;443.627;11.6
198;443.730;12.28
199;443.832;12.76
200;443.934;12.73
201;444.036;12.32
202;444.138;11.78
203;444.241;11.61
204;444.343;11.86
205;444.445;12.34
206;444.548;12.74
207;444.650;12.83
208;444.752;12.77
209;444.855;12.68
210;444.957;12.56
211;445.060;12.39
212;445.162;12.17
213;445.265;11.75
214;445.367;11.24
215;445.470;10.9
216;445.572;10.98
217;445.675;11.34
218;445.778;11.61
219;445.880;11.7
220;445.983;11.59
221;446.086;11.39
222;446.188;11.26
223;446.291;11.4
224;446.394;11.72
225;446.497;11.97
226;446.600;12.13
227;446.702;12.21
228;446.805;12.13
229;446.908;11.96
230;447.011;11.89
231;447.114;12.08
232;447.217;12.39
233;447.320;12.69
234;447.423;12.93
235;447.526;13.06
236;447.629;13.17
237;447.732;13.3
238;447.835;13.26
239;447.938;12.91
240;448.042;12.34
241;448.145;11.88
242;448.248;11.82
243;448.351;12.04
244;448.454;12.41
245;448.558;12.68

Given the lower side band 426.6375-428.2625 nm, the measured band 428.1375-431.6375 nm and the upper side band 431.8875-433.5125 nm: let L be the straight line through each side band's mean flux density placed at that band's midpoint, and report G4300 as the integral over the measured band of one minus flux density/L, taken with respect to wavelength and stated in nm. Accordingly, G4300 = 0.50 nm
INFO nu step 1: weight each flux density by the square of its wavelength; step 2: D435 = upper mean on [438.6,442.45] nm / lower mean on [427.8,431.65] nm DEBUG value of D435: 1.3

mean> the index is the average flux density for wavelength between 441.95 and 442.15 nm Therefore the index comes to 13.1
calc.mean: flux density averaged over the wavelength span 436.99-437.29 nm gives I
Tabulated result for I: 11.2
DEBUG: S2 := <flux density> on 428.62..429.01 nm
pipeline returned 9.16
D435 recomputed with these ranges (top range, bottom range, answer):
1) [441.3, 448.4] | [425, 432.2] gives 1.37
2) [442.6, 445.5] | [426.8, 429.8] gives 1.36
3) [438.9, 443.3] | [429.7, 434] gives 1.25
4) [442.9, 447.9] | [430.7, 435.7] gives 1.22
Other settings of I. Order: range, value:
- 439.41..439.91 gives 11.5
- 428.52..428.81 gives 9.47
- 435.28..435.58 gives 11.5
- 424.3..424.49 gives 11.4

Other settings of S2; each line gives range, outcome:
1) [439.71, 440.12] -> 11.3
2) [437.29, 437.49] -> 10.4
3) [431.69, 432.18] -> 12.4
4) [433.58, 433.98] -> 9.5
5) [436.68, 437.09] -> 11.6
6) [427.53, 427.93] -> 10.4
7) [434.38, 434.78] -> 11.5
